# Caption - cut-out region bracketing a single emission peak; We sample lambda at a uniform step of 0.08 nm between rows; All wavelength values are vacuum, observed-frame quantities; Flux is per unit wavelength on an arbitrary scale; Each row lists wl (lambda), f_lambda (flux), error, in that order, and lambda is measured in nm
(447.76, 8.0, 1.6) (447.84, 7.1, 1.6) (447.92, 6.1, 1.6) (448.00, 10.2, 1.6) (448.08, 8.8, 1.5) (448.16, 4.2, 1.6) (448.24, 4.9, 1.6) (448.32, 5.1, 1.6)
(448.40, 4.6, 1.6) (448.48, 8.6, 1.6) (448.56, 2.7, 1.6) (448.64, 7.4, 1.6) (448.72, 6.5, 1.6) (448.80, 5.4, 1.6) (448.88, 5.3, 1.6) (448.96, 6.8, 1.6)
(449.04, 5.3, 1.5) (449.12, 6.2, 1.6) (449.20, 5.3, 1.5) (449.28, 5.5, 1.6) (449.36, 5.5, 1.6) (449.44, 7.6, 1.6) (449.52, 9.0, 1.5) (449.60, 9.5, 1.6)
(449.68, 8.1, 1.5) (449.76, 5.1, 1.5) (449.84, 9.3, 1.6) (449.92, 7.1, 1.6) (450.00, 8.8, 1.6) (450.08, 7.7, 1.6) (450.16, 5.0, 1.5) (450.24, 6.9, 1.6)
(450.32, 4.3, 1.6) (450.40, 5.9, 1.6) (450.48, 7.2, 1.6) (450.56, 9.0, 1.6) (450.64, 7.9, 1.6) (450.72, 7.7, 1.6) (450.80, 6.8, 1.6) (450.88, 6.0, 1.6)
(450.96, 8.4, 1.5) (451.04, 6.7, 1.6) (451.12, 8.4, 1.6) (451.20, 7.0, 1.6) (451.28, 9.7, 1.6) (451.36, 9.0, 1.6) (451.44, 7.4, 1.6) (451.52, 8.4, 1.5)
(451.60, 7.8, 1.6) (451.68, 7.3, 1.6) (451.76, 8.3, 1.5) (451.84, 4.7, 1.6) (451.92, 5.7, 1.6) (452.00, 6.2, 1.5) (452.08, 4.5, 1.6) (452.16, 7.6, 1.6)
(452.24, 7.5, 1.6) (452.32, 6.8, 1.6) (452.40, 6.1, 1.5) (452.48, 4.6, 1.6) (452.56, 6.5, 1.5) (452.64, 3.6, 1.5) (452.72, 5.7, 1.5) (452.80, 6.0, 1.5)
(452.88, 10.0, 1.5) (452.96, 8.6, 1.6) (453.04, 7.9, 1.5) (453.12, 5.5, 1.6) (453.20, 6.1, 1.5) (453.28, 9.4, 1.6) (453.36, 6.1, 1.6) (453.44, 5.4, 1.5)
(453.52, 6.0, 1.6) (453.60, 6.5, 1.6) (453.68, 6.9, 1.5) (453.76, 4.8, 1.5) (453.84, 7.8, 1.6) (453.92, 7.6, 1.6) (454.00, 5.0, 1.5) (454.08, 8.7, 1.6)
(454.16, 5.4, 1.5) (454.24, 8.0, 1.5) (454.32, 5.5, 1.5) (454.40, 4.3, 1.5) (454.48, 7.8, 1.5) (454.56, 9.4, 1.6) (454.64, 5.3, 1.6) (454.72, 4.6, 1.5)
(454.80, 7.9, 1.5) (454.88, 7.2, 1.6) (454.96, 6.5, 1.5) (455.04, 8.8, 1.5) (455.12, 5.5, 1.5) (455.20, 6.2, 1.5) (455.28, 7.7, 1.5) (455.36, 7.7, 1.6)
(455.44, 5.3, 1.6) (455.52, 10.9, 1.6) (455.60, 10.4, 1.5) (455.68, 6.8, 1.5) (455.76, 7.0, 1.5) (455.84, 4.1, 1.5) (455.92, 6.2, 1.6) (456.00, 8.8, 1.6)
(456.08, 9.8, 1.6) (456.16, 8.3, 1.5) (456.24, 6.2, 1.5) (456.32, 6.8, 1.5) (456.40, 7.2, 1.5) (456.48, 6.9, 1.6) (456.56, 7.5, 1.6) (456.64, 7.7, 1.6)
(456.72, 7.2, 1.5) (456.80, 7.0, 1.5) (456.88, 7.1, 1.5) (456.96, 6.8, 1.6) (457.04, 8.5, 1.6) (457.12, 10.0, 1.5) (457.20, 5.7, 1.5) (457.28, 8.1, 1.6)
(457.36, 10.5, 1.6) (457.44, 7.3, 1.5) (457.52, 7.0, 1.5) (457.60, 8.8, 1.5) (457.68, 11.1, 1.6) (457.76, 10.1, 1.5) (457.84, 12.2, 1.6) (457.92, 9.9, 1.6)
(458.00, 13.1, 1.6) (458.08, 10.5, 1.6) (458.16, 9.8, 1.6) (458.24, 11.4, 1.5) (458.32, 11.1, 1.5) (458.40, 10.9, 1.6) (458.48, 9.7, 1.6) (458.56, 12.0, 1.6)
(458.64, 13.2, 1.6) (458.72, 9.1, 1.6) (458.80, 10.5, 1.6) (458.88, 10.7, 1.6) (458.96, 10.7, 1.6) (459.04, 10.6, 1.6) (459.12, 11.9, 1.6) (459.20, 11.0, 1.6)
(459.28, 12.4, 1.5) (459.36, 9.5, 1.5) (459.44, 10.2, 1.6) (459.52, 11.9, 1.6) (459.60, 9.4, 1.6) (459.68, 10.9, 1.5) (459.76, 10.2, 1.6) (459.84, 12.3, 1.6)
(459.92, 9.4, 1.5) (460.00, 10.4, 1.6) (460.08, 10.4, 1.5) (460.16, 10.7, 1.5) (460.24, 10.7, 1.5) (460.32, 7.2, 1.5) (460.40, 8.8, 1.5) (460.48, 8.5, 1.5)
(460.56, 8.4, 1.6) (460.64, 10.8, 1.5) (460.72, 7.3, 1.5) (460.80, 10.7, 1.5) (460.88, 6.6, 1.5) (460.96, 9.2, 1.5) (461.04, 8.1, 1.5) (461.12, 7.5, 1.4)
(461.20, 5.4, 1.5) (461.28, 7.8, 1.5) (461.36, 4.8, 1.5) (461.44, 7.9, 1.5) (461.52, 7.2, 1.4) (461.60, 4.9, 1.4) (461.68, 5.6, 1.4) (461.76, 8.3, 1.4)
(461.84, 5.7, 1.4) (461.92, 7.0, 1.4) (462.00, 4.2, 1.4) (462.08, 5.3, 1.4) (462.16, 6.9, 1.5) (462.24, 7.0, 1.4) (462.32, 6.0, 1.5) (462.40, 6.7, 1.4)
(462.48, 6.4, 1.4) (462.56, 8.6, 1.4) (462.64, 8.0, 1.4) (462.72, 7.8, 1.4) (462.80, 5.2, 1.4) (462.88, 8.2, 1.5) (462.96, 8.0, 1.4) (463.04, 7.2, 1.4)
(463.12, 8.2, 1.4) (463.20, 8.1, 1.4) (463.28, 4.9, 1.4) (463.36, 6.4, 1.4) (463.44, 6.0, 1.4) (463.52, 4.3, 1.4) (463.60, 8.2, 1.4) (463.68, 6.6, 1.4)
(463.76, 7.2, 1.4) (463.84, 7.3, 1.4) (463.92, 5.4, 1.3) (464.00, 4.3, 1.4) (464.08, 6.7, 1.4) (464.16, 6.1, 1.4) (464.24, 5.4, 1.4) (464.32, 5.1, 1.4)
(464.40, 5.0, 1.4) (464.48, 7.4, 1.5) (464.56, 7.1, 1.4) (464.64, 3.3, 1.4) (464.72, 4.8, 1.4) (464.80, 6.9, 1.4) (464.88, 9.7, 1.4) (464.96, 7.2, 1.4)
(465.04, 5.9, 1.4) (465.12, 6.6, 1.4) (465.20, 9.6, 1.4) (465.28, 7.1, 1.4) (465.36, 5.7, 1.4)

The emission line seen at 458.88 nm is Mg II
